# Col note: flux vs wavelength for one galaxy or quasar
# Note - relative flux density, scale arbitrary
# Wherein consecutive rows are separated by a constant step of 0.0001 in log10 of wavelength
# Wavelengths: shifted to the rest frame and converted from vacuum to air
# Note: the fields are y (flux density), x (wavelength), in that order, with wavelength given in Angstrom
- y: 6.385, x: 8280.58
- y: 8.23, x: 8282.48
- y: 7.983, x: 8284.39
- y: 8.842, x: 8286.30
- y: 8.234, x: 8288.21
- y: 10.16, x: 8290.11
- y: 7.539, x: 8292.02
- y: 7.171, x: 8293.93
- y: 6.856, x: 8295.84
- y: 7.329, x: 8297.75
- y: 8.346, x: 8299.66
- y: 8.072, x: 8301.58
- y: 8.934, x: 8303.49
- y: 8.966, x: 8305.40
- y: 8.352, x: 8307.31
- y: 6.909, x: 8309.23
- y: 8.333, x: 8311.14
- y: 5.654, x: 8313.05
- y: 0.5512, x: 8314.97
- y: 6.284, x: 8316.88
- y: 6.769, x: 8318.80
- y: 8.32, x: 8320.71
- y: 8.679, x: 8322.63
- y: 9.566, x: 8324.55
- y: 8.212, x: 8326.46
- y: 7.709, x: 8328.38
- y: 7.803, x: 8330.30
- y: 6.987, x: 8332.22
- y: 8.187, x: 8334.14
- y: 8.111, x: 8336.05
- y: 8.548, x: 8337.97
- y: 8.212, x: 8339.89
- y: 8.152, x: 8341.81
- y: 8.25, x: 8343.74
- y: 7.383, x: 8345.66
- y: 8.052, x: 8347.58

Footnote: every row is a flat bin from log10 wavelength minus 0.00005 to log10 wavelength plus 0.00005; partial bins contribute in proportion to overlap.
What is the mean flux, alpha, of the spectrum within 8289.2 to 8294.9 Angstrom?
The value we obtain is 8.27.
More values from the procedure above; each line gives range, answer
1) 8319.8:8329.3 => 8.5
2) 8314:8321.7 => 5.49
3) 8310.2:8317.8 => 5.2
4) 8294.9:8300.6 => 7.51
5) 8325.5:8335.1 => 7.79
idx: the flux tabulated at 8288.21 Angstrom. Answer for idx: 8.234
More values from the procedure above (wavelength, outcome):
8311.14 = 8.333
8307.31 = 8.352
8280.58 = 6.385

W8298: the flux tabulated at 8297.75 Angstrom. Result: 7.329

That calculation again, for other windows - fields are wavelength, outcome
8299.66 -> 8.346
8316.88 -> 6.284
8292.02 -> 7.539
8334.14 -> 8.187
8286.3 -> 8.842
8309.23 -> 6.909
